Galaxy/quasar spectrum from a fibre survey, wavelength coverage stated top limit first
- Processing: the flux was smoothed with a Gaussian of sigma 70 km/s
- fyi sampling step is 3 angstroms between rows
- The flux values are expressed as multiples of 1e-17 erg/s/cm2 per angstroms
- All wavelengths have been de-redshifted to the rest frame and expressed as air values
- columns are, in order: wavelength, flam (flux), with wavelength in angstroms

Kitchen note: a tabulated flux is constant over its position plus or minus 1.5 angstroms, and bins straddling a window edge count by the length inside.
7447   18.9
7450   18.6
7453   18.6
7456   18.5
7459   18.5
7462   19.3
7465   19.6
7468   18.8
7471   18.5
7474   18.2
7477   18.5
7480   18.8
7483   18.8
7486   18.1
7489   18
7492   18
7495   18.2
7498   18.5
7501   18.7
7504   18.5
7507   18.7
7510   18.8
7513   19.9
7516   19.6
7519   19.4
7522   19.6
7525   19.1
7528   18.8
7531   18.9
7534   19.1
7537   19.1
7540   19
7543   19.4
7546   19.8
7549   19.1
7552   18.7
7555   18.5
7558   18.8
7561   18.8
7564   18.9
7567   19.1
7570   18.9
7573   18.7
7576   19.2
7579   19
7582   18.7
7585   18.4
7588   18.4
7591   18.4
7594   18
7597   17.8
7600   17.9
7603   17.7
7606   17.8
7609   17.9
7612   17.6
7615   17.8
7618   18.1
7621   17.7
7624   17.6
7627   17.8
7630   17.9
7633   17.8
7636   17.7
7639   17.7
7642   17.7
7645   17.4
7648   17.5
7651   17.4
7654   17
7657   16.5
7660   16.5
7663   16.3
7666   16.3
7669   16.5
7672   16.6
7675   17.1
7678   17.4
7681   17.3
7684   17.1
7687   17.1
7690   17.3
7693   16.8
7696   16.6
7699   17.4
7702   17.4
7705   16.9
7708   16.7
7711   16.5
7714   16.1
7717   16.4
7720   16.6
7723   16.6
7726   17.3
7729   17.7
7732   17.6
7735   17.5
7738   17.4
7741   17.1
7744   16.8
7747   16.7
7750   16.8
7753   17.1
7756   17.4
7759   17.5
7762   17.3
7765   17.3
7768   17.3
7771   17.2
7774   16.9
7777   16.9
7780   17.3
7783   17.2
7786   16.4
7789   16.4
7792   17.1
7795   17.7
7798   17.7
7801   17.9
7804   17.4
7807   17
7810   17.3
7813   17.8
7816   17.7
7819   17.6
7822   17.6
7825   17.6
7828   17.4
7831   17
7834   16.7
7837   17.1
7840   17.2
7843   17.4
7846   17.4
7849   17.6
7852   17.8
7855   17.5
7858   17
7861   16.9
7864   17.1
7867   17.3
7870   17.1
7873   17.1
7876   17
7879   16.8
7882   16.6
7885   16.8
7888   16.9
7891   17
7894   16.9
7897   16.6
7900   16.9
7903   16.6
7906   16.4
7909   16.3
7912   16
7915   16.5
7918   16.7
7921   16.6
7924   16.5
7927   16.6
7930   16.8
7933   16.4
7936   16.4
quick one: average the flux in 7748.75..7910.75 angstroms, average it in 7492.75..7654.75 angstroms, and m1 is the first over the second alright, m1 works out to 0.93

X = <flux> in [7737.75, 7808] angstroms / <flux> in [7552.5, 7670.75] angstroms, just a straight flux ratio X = 0.96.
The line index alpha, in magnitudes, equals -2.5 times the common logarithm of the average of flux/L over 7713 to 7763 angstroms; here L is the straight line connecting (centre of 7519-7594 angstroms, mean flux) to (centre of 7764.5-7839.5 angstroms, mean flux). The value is 0.039 mag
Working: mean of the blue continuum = 18.9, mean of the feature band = 17.1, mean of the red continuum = 17.3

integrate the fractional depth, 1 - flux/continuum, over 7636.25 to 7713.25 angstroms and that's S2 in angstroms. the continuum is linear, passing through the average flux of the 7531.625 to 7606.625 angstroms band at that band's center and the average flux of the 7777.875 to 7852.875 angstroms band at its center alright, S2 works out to 4.7 angstroms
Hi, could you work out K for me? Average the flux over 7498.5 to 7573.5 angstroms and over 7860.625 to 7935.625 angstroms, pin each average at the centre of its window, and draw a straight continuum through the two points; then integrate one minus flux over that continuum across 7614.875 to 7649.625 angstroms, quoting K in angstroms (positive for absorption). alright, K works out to 1.3 angstroms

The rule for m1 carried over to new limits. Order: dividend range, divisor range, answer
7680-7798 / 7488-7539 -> 0.90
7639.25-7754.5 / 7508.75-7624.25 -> 0.91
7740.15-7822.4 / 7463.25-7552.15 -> 0.91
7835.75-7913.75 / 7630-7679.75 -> 0.99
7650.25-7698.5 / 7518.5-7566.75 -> 0.89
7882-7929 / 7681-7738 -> 0.98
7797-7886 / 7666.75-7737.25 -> 1.02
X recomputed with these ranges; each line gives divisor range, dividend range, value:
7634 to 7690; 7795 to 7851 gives 1.02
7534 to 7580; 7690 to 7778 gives 0.90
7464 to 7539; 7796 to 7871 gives 0.92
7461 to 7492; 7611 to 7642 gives 0.95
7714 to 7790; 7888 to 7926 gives 0.97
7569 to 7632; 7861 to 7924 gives 0.92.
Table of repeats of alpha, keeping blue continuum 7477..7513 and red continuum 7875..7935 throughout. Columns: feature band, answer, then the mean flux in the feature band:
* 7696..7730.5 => 0.042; 16.9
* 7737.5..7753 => 0.027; 16.9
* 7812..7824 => -0.039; 17.7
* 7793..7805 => -0.033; 17.7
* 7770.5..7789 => 0.019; 16.9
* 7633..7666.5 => 0.042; 17.1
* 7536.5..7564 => -0.043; 19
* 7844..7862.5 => -0.031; 17.4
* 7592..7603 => 0.010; 17.9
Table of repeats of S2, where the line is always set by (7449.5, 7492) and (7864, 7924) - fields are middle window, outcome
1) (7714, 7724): 0.6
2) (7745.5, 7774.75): 0.3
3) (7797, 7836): -0.8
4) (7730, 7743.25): 0.0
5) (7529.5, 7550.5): -1.0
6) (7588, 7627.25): 0.3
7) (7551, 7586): -1.2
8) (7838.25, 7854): -0.5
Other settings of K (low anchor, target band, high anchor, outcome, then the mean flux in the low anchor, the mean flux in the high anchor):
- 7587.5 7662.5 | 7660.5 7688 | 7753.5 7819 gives 1.1 angstroms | 17.6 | 17.3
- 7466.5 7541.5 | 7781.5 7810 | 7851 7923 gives 0.2 angstroms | 18.8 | 16.8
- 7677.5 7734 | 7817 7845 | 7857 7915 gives -0.7 angstroms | 17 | 16.8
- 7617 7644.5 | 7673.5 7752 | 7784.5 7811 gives 2.2 angstroms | 17.8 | 17.2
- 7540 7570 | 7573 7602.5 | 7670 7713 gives 0.2 angstroms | 19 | 17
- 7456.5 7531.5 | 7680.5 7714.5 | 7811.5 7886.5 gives 1.8 angstroms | 18.8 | 17.2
